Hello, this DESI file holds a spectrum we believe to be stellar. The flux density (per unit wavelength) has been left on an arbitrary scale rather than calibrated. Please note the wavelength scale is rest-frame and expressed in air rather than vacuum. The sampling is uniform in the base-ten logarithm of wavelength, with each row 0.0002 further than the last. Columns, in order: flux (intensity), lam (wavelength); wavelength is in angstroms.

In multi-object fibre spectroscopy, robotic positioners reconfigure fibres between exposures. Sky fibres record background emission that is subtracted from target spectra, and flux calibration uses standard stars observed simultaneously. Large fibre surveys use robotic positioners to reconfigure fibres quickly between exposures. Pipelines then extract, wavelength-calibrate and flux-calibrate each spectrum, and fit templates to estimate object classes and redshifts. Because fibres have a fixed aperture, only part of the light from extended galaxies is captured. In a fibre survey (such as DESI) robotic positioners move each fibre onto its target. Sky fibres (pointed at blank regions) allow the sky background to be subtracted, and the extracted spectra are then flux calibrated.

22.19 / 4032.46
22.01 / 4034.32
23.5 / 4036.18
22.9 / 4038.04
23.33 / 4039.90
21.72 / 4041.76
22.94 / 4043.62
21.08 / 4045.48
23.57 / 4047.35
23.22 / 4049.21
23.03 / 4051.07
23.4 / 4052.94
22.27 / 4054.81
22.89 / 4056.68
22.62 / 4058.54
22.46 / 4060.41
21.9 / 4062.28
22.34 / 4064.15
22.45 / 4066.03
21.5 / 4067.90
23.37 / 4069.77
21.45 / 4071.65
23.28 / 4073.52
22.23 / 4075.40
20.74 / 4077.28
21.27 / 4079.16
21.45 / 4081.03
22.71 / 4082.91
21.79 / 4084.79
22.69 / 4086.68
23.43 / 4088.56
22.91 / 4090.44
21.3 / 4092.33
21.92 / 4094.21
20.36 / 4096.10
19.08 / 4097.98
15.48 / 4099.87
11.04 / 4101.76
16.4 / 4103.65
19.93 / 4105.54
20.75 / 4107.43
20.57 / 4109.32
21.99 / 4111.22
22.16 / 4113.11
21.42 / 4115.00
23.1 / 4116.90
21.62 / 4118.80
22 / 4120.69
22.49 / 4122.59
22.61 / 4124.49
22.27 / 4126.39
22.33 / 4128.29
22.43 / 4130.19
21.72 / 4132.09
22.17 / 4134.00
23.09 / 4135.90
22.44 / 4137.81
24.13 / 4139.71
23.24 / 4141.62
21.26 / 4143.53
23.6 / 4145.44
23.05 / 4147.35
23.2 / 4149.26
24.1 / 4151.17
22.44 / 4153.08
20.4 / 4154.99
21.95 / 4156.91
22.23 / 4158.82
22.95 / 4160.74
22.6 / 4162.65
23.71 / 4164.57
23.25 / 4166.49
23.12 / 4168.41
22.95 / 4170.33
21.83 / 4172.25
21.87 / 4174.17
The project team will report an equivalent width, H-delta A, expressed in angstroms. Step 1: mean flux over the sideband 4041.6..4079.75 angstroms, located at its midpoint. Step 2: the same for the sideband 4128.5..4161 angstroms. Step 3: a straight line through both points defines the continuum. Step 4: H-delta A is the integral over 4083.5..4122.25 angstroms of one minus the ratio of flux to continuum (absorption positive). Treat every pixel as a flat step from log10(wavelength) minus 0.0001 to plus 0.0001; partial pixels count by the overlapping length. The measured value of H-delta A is 3.35 angstroms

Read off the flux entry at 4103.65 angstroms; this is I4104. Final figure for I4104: 16.4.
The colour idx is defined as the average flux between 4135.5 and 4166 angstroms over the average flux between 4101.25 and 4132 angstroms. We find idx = 1.08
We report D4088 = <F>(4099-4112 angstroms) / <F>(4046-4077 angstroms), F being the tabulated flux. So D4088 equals 0.80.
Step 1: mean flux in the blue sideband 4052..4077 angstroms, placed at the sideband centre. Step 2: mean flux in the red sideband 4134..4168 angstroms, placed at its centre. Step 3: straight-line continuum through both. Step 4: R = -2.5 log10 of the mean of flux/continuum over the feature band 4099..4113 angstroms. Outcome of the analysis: 0.23 mag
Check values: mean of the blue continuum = 22.4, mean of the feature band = 18.3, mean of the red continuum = 22.8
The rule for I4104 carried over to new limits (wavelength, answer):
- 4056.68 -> 22.89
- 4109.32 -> 20.57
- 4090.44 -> 22.91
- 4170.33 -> 22.95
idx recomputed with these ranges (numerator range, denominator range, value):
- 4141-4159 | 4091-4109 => 1.21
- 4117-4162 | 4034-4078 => 1.00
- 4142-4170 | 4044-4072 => 1.01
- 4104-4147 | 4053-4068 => 0.99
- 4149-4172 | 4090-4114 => 1.17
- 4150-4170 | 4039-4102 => 1.04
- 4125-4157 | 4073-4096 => 1.02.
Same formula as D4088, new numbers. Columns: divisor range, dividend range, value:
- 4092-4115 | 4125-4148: 1.17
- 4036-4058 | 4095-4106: 0.74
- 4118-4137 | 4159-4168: 1.03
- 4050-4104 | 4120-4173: 1.06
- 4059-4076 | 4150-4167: 1.01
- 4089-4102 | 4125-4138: 1.15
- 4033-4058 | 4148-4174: 1.00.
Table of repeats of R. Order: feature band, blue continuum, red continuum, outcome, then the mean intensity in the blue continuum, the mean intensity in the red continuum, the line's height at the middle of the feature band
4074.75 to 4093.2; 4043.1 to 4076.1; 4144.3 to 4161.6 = 0.026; 22.6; 22.6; 22.6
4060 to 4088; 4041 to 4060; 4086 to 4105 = -0.058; 22.7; 19.4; 21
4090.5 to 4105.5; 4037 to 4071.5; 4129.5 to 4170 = 0.229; 22.6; 22.7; 22.6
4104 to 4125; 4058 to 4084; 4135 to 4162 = 0.046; 22.1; 22.7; 22.5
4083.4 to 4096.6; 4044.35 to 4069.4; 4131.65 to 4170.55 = 0.024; 22.5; 22.7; 22.6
